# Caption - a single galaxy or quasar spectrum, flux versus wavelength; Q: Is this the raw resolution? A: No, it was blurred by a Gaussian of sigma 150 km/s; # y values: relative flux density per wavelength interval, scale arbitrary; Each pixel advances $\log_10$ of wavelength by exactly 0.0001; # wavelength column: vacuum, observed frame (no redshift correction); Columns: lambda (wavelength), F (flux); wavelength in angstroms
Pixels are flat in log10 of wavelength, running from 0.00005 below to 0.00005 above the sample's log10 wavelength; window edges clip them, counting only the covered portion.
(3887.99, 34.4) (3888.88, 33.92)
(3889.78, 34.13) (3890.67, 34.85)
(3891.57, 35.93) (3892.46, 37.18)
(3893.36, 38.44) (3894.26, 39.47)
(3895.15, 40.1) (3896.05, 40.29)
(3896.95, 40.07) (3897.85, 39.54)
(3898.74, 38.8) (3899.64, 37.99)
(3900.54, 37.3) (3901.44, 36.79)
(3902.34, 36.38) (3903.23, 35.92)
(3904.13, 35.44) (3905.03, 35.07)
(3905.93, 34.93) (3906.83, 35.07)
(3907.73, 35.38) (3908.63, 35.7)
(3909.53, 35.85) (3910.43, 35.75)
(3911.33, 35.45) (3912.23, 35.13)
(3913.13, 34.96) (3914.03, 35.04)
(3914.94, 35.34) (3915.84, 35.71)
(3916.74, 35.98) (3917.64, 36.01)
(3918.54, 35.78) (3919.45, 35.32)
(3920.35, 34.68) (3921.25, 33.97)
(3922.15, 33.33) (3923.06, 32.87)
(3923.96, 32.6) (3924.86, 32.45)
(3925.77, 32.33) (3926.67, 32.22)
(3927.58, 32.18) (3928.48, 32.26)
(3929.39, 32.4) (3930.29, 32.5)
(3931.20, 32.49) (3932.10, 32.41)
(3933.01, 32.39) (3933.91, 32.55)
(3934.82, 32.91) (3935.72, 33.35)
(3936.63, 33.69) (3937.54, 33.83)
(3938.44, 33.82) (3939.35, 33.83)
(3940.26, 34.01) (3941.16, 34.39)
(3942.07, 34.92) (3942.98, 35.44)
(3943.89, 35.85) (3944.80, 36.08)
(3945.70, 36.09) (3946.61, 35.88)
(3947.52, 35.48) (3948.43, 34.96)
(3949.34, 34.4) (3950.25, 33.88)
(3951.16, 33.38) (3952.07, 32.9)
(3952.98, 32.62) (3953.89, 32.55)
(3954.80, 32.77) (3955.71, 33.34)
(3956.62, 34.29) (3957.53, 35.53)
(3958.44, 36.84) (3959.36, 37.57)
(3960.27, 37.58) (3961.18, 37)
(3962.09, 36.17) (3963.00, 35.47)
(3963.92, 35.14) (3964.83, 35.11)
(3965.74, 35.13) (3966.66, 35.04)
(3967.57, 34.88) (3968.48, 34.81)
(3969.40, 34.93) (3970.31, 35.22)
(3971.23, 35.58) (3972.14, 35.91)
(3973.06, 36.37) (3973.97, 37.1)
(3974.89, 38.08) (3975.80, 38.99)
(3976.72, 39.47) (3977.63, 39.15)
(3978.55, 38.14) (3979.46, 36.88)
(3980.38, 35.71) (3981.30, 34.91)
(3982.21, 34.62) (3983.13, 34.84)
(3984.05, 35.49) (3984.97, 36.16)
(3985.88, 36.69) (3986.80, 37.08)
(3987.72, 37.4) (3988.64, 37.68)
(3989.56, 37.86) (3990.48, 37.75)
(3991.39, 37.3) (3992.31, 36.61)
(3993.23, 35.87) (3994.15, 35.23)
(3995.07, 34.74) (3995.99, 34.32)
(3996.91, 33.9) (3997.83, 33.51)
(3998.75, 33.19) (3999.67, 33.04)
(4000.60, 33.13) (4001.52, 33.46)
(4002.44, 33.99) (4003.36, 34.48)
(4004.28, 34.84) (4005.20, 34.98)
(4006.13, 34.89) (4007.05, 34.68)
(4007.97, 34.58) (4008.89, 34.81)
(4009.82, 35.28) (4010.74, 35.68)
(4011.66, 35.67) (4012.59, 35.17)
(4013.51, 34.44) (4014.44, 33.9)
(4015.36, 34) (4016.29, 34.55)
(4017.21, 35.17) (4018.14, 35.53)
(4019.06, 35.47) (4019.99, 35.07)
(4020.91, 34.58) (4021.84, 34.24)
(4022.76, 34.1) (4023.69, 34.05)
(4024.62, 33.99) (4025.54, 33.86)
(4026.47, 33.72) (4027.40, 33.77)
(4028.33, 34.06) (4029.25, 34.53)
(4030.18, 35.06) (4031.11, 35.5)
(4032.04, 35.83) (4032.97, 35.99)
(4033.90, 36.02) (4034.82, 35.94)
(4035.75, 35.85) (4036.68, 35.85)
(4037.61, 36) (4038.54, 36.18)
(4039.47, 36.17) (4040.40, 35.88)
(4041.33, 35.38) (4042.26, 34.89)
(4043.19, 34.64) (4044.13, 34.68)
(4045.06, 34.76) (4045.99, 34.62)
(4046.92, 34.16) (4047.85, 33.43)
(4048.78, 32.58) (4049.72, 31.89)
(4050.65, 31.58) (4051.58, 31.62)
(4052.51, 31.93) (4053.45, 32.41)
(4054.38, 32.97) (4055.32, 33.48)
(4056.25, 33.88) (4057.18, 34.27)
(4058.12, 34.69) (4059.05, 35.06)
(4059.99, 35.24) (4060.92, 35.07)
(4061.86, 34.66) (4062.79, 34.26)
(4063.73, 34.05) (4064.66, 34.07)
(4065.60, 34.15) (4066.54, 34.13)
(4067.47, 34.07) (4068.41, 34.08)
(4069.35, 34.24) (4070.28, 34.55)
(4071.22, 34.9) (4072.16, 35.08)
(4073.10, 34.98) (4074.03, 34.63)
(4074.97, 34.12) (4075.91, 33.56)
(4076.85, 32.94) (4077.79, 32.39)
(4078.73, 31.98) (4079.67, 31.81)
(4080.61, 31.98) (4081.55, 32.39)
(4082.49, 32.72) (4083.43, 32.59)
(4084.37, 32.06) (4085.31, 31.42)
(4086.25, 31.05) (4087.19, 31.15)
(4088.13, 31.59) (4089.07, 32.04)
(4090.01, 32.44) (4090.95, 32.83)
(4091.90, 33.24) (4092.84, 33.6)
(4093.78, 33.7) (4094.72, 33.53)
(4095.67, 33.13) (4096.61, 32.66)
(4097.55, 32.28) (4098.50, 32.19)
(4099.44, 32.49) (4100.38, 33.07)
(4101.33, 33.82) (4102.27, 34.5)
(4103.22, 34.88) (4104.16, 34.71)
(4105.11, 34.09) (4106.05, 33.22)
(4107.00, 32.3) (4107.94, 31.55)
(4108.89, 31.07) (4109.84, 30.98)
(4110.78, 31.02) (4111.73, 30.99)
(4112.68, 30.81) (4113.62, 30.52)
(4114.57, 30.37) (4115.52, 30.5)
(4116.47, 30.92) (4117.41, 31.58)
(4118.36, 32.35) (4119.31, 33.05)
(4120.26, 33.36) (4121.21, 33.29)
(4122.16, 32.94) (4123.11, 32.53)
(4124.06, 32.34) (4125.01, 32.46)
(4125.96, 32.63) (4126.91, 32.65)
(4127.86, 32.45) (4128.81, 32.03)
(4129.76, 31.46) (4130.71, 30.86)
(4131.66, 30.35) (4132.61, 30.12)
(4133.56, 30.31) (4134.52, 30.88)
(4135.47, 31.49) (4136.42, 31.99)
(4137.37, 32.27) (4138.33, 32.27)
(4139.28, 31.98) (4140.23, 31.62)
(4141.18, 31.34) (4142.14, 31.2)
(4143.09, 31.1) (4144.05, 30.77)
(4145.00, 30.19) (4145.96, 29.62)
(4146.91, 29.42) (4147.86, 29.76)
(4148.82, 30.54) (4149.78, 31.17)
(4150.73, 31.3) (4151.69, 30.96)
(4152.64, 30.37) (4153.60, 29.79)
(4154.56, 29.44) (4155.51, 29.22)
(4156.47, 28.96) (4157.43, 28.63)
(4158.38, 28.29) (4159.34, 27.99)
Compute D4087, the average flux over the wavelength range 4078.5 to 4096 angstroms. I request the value 32.4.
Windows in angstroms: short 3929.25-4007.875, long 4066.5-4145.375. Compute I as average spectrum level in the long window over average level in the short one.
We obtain 0.92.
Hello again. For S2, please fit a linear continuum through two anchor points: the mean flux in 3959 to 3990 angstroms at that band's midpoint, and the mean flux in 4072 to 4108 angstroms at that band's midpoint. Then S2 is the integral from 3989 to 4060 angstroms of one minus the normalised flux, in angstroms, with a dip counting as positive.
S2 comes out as 0.6 angstroms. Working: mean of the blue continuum 36.4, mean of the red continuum 32.9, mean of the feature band 34.6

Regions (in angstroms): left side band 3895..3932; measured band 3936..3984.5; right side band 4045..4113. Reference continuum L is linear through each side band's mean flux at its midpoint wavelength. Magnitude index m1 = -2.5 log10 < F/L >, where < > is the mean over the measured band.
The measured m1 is -0.02 mag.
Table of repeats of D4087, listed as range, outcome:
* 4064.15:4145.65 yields 32.4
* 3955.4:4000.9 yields 35.9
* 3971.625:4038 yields 35.4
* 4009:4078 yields 34.5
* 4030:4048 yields 35.4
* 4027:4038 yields 35.4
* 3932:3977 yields 35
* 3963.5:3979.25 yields 36.4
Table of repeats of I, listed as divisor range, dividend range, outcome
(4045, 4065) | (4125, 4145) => 0.94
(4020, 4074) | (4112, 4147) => 0.92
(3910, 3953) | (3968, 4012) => 1.05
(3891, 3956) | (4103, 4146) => 0.91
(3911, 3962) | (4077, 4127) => 0.95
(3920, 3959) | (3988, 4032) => 1.03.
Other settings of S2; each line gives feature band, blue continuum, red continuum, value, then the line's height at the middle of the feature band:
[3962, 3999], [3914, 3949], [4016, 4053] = -1.9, 34.3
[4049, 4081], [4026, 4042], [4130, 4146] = 0.4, 34.1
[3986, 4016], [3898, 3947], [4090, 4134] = -1.3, 33.7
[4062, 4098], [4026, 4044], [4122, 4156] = 0.3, 33.5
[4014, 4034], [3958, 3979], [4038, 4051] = 0.2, 34.9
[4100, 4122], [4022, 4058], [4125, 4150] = -0.2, 32.1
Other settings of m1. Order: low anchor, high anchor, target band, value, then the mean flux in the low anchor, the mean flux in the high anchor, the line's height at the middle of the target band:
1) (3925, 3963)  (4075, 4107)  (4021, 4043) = -0.06 mag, 34.1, 32.8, 33.3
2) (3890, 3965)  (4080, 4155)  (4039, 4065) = -0.03 mag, 35.1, 31.9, 33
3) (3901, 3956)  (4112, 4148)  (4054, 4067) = -0.06 mag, 34.3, 31.5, 32.4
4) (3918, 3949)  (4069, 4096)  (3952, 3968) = -0.04 mag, 33.8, 33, 33.7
